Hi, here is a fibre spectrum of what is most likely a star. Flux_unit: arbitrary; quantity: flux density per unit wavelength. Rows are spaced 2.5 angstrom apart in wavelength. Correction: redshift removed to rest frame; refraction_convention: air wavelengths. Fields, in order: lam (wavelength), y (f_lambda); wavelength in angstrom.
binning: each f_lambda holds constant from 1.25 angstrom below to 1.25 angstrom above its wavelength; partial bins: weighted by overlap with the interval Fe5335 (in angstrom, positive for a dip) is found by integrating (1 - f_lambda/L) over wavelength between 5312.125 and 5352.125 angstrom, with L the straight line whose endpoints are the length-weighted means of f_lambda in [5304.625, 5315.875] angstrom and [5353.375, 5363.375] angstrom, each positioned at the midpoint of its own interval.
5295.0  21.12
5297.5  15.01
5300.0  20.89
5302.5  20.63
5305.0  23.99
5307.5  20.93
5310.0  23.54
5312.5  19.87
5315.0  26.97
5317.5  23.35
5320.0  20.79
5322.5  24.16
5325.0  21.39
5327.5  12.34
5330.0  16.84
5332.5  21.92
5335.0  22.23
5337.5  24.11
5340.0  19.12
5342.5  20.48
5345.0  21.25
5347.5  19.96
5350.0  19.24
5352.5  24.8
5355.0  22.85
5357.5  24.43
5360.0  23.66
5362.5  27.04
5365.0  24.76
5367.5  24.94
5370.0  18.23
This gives 4.35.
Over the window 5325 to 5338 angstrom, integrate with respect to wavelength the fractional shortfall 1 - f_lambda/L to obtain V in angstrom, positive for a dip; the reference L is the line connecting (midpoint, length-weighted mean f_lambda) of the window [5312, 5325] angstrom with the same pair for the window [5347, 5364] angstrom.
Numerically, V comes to 2.1 angstrom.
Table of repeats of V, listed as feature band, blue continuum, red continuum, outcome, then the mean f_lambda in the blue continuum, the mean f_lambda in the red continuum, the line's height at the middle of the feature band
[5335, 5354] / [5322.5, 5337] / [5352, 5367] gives 0.6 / 19.7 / 24.6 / 22.1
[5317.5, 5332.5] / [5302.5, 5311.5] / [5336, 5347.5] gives 1.4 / 22.4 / 21.1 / 21.8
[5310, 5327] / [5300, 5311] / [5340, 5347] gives -0.6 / 22.1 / 20.5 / 21.5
